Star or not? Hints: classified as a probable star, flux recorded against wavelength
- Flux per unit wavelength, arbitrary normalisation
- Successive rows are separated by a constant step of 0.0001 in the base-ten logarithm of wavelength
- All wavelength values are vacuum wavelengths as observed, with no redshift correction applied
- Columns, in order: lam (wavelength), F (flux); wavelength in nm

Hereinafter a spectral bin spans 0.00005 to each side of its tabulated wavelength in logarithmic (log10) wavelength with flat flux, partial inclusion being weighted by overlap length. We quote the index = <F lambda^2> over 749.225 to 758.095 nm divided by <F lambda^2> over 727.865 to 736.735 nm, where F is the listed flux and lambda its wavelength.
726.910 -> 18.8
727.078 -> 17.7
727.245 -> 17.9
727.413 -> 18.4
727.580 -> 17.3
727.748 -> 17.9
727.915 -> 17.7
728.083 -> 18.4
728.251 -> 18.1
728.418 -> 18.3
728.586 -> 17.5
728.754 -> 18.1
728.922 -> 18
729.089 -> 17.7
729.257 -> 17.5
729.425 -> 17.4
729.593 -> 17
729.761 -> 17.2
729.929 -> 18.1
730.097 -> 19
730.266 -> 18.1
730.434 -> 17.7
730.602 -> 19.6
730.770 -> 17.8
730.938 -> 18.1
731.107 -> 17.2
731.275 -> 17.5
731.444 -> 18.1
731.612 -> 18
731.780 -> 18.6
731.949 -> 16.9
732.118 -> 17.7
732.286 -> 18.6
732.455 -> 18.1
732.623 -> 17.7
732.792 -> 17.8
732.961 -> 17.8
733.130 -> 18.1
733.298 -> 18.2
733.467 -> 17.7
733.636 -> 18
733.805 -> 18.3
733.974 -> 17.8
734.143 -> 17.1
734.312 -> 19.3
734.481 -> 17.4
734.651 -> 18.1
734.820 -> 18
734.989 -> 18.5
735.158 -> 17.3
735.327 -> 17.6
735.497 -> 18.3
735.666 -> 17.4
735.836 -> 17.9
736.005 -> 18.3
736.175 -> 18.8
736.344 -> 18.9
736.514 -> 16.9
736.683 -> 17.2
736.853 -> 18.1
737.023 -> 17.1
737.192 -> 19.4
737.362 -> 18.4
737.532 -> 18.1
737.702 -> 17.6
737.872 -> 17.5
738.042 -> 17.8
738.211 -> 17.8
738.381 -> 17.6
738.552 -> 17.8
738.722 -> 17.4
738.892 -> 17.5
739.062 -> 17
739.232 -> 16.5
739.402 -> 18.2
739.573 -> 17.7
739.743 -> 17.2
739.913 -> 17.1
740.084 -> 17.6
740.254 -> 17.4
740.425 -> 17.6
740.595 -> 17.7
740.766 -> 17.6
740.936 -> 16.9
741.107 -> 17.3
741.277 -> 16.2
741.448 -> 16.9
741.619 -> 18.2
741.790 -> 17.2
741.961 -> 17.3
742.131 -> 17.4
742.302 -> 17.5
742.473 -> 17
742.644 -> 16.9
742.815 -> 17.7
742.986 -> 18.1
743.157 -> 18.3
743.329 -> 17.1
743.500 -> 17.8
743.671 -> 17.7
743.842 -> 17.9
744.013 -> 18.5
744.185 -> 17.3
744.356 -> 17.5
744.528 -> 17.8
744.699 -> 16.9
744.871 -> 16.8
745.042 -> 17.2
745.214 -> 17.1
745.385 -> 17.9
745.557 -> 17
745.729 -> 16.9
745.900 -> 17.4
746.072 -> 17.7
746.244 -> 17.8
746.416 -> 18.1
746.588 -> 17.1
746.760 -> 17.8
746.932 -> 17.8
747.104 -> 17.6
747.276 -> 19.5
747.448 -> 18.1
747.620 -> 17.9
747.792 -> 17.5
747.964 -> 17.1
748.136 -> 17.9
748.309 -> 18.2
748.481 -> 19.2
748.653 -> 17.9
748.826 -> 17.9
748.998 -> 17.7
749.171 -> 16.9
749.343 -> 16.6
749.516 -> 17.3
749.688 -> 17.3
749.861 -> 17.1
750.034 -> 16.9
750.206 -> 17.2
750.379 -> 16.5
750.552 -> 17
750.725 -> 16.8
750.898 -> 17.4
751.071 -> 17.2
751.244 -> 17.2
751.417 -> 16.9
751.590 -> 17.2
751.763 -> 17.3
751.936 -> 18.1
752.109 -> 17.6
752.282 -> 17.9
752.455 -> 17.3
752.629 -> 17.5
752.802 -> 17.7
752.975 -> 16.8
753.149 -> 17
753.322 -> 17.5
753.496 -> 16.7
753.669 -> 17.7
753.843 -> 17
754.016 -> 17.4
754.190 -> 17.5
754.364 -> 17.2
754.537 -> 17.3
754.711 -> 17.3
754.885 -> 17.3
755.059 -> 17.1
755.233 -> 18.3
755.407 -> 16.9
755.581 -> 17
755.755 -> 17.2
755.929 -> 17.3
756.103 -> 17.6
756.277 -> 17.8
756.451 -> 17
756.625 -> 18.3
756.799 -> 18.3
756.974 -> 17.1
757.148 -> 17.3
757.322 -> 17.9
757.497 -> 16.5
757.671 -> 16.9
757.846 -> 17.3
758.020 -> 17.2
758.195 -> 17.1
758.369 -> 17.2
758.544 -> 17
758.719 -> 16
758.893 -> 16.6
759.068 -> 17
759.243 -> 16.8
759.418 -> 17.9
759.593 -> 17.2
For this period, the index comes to 1.02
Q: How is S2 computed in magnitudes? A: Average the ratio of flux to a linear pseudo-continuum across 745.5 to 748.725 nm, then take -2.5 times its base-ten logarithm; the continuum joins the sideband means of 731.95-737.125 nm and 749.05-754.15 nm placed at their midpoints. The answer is -0.03 mag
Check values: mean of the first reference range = 17.9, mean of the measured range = 17.8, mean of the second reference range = 17.2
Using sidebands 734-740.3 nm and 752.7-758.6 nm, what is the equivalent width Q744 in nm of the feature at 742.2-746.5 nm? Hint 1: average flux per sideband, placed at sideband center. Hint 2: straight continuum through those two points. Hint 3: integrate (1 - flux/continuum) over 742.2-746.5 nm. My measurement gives 0.02 nm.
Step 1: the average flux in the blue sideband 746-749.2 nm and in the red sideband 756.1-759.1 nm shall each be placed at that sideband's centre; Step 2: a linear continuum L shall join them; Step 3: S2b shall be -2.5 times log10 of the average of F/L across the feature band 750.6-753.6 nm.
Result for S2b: 0.018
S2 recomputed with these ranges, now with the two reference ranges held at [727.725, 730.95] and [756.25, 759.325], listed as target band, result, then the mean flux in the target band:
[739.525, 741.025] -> 0.01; 17.4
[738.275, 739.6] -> 0.02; 17.4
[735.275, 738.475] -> -0.01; 17.9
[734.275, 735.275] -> -0.01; 18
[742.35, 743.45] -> 0.00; 17.5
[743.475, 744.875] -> 0.00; 17.6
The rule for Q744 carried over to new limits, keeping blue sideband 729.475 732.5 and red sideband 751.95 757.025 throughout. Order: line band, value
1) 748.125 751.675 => 0.037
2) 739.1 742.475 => 0.076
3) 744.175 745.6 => 0.028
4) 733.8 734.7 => -0.005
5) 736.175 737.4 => -0.015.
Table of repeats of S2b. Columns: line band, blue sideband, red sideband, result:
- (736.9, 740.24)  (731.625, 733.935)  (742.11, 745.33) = 0.00 mag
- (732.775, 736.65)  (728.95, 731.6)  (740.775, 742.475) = -0.02 mag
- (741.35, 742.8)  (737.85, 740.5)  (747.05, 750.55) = 0.01 mag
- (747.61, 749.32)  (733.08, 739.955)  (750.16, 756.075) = -0.02 mag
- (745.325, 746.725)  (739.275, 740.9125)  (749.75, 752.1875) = -0.01 mag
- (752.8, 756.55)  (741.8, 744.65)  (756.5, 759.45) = 0.00 mag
